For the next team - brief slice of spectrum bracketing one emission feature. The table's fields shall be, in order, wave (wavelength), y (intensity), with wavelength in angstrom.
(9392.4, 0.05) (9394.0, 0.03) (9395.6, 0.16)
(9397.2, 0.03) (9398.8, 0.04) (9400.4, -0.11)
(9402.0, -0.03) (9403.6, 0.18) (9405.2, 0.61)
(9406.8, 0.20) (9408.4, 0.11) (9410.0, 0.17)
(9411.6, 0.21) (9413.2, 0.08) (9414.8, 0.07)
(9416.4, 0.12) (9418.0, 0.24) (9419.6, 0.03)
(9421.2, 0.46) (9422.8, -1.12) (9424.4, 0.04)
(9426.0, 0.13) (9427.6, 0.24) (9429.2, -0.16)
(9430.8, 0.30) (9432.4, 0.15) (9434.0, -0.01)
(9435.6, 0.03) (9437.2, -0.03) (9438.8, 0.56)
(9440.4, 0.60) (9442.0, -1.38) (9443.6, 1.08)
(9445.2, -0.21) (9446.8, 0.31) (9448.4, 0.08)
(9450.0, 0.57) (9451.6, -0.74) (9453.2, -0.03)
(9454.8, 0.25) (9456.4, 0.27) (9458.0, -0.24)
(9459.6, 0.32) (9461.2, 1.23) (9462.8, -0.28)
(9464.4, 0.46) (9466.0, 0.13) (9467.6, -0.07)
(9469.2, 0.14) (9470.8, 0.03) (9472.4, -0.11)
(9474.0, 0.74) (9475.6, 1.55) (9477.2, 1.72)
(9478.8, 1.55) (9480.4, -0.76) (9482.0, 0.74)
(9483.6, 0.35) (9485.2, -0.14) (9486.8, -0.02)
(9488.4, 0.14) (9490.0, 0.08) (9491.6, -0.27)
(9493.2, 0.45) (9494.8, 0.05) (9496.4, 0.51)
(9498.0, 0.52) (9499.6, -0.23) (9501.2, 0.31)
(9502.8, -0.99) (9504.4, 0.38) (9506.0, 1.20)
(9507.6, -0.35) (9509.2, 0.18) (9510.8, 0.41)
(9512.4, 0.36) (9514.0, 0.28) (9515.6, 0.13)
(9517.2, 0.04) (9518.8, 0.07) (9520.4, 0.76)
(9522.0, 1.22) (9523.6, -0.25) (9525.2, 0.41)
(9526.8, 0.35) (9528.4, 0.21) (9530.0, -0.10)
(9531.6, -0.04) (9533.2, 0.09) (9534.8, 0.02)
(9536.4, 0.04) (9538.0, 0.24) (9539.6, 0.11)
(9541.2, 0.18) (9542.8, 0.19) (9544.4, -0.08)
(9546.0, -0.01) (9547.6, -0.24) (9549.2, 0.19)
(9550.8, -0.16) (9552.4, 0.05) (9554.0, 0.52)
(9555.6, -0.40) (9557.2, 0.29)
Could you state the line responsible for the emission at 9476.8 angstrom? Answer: [O III] 5007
